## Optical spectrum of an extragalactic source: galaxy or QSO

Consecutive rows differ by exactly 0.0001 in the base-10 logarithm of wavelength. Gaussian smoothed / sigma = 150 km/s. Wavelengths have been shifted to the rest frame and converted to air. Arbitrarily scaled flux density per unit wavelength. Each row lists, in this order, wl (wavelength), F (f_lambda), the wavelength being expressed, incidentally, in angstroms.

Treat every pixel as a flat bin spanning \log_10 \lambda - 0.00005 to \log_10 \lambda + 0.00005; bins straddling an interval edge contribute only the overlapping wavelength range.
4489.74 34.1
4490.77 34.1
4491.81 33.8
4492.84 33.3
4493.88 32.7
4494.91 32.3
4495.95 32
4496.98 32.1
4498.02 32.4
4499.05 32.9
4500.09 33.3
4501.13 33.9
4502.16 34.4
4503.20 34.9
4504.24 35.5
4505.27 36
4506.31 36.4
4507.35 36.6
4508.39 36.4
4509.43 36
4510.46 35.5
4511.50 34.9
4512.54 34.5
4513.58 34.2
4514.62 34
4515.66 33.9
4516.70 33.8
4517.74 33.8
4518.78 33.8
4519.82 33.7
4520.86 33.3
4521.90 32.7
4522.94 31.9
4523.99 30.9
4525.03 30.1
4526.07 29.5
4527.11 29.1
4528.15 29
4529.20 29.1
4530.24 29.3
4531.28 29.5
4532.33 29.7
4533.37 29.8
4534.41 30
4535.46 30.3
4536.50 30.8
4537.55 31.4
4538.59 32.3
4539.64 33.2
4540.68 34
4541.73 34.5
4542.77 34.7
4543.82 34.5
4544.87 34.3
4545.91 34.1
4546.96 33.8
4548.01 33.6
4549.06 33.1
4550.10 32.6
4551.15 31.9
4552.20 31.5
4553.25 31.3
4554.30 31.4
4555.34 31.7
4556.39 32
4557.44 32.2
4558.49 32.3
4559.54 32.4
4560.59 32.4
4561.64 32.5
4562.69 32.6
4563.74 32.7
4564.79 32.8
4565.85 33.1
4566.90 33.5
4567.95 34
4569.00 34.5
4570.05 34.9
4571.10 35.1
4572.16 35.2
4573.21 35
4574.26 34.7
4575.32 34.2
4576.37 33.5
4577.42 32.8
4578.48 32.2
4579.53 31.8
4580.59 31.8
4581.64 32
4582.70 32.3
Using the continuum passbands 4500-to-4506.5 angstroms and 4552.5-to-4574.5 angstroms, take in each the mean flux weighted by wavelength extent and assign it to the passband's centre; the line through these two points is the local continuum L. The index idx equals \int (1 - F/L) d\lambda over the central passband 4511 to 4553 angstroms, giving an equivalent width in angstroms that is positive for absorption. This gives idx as 2.2 angstroms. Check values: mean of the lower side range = 35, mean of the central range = 32.3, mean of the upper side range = 33.1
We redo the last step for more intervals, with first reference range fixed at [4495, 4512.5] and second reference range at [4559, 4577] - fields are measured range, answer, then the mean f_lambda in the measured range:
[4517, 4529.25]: 1.0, 31.5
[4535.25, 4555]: 0.7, 32.8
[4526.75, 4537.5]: 1.4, 29.7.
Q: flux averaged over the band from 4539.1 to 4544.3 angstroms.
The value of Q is 34.2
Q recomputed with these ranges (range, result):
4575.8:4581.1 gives 32.4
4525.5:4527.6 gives 29.4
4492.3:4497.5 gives 32.5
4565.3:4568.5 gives 33.5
